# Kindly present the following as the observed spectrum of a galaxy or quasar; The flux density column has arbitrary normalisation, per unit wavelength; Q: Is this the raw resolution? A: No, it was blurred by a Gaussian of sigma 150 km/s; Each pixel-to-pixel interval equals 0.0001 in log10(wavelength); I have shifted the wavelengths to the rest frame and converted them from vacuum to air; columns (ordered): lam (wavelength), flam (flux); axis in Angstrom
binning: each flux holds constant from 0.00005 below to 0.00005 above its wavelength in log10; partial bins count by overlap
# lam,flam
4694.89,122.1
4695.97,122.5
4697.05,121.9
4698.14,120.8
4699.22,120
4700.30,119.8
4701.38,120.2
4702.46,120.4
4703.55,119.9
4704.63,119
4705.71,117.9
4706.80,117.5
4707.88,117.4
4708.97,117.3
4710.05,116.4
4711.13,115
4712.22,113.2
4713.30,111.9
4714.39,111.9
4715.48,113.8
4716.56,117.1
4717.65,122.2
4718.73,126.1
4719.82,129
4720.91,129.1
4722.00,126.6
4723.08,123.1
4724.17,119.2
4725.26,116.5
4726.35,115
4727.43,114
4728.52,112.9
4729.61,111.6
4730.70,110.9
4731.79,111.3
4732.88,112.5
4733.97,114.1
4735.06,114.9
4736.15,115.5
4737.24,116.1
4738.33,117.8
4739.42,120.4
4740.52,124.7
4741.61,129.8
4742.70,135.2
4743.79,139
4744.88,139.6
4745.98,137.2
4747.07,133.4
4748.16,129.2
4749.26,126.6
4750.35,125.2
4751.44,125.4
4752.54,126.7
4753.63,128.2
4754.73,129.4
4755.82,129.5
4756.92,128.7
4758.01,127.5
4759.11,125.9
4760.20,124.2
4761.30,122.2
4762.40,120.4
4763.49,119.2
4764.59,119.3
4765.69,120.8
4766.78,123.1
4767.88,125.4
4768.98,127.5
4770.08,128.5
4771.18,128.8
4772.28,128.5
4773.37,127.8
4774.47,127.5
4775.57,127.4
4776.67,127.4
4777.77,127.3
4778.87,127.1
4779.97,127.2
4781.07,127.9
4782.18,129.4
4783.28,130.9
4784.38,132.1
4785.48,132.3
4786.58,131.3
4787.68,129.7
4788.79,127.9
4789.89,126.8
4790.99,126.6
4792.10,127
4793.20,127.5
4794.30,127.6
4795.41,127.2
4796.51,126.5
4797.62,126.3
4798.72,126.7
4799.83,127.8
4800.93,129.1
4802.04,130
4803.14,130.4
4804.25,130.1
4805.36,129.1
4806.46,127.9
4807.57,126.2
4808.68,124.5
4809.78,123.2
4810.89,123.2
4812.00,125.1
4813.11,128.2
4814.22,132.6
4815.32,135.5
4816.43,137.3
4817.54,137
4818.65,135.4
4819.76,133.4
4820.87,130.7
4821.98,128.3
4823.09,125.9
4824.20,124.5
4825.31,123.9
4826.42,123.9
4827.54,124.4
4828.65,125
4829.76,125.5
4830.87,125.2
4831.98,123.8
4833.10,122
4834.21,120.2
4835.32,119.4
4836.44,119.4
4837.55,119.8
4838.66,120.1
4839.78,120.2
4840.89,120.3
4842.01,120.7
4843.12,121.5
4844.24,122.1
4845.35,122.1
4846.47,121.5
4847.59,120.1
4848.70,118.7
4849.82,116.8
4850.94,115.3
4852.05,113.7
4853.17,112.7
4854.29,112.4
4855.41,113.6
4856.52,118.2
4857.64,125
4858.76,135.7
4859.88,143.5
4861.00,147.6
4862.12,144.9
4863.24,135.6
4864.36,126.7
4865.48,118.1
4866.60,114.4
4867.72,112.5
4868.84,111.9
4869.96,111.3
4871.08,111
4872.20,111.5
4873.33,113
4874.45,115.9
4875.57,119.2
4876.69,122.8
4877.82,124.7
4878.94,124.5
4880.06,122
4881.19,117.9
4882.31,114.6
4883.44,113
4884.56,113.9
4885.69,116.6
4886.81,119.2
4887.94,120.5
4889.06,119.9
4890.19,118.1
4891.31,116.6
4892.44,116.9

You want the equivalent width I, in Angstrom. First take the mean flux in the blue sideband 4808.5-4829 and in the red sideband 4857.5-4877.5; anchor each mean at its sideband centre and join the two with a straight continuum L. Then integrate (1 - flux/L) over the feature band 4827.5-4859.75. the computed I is 1.32 Angstrom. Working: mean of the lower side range 129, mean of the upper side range 123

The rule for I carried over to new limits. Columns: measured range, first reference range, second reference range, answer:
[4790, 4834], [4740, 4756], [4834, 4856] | -1.8 Angstrom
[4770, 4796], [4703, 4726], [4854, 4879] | -1.7 Angstrom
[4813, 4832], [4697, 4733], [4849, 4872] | -1.3 Angstrom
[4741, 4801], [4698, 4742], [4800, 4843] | -2.8 Angstrom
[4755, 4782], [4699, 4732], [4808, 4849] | -1.0 Angstrom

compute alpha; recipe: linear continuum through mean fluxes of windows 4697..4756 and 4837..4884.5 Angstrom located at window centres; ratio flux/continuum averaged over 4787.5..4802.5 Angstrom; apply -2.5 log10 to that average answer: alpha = -0.06 mag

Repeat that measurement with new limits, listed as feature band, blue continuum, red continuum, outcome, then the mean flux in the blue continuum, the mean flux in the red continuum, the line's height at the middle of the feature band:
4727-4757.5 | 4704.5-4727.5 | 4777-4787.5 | -0.005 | 119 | 129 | 123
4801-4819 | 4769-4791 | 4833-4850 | -0.043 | 129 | 120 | 125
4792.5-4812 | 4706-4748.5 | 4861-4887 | -0.064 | 120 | 120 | 120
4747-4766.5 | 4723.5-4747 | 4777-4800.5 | -0.016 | 121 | 128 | 124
